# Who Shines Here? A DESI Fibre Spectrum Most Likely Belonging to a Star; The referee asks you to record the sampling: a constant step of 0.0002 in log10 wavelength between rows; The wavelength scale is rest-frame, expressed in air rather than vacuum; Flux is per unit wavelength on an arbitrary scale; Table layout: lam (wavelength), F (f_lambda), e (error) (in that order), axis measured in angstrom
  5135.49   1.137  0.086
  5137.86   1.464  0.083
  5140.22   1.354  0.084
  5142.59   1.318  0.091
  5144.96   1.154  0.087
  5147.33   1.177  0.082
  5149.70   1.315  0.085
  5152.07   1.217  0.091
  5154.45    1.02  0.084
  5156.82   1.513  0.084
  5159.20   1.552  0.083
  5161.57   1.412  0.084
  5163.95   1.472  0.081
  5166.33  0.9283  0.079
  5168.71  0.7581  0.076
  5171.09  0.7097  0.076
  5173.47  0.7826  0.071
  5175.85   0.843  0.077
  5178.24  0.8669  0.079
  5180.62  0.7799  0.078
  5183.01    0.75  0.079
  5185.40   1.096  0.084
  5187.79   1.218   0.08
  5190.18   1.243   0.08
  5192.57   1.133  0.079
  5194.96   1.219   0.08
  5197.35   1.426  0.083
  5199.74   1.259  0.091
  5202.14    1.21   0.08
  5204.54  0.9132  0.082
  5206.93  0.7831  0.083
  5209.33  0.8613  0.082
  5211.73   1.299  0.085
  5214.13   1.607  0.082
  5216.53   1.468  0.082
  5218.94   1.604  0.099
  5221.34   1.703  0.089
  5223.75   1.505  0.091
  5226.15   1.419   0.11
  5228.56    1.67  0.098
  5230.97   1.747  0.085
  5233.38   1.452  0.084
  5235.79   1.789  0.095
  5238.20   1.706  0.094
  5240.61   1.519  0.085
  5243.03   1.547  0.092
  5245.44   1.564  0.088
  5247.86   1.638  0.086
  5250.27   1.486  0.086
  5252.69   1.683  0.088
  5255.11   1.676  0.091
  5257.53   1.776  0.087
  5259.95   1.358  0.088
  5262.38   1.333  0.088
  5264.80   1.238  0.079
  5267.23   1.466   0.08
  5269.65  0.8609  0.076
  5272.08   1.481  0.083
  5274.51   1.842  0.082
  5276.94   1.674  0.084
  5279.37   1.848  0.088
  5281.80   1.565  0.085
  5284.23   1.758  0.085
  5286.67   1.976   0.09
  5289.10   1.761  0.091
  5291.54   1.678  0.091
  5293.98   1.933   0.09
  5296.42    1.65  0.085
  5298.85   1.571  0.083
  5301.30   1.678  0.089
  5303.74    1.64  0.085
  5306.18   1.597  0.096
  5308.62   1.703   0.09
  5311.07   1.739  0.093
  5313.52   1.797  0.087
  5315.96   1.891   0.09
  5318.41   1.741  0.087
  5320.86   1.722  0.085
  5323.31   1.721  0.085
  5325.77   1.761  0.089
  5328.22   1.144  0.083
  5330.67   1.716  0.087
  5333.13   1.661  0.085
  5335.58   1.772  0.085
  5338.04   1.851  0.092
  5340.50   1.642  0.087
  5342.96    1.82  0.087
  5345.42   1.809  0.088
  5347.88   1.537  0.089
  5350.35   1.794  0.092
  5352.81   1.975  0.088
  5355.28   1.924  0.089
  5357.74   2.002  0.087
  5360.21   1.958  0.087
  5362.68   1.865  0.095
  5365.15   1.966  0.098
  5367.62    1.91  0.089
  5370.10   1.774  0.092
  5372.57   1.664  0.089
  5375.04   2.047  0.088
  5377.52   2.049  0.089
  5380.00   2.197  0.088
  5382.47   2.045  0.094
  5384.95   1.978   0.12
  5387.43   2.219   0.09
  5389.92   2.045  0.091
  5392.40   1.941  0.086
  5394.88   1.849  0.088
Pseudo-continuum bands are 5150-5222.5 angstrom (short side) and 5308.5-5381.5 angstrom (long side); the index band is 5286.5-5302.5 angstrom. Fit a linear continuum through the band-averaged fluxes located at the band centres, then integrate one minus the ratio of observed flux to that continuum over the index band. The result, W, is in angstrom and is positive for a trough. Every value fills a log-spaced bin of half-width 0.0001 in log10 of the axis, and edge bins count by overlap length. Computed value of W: -1.4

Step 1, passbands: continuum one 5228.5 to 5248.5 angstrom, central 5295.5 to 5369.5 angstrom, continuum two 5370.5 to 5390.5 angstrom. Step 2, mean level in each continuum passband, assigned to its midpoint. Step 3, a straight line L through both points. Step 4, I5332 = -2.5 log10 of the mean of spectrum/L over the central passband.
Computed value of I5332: 0.080 mag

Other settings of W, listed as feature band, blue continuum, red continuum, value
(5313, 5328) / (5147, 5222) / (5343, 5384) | 0.0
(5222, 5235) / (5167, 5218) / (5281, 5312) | -2.9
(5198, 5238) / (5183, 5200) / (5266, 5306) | -2.3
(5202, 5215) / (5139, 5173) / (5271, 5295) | 3.1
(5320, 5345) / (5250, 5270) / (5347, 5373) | 0.9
